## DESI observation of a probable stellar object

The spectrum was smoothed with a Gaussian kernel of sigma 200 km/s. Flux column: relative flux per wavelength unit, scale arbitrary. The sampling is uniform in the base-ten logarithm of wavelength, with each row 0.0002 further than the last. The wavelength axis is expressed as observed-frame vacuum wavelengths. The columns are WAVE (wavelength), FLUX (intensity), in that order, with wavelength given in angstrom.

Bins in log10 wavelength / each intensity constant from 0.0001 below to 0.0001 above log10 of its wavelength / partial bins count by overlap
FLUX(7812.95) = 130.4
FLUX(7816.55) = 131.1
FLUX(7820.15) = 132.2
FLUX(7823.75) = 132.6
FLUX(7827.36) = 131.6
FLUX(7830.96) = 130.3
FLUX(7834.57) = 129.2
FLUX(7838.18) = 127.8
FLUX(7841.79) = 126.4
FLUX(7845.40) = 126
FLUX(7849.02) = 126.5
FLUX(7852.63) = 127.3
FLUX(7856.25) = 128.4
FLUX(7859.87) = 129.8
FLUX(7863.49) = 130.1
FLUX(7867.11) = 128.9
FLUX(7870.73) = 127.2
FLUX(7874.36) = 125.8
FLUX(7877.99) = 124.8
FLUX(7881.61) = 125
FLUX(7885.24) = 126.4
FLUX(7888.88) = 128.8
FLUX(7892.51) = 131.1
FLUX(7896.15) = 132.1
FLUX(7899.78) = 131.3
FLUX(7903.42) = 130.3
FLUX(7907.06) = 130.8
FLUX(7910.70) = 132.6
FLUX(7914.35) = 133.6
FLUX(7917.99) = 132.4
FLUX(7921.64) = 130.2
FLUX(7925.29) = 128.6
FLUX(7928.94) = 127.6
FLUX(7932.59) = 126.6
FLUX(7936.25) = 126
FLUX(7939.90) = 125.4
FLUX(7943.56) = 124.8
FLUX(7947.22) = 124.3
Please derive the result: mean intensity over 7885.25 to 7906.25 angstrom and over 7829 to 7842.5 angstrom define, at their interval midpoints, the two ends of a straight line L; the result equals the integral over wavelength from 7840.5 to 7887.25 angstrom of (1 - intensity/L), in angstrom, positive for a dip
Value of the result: 0.8 angstrom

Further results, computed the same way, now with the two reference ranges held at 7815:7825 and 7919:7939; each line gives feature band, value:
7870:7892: 0.5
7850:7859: 0.2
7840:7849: 0.3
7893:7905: -0.2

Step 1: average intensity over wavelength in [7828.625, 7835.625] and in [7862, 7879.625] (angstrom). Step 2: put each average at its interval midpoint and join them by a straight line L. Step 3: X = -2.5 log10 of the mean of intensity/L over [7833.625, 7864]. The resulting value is 0.009 mag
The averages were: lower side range 130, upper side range 127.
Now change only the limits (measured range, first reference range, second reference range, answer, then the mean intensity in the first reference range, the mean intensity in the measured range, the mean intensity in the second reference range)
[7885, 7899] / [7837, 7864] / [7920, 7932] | -0.02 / 128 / 130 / 129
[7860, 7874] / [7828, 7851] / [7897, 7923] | 0.01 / 128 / 129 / 132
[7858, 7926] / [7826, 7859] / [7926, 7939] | -0.02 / 128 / 129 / 127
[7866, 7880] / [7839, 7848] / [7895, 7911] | 0.02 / 126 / 127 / 131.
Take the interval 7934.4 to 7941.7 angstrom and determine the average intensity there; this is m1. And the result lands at 126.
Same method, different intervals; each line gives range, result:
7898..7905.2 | 131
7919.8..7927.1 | 129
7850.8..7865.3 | 129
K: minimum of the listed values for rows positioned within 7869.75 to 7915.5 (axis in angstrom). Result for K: 124.8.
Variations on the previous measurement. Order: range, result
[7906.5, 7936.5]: 126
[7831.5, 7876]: 125.8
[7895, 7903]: 131.3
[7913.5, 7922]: 130.2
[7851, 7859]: 127.3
